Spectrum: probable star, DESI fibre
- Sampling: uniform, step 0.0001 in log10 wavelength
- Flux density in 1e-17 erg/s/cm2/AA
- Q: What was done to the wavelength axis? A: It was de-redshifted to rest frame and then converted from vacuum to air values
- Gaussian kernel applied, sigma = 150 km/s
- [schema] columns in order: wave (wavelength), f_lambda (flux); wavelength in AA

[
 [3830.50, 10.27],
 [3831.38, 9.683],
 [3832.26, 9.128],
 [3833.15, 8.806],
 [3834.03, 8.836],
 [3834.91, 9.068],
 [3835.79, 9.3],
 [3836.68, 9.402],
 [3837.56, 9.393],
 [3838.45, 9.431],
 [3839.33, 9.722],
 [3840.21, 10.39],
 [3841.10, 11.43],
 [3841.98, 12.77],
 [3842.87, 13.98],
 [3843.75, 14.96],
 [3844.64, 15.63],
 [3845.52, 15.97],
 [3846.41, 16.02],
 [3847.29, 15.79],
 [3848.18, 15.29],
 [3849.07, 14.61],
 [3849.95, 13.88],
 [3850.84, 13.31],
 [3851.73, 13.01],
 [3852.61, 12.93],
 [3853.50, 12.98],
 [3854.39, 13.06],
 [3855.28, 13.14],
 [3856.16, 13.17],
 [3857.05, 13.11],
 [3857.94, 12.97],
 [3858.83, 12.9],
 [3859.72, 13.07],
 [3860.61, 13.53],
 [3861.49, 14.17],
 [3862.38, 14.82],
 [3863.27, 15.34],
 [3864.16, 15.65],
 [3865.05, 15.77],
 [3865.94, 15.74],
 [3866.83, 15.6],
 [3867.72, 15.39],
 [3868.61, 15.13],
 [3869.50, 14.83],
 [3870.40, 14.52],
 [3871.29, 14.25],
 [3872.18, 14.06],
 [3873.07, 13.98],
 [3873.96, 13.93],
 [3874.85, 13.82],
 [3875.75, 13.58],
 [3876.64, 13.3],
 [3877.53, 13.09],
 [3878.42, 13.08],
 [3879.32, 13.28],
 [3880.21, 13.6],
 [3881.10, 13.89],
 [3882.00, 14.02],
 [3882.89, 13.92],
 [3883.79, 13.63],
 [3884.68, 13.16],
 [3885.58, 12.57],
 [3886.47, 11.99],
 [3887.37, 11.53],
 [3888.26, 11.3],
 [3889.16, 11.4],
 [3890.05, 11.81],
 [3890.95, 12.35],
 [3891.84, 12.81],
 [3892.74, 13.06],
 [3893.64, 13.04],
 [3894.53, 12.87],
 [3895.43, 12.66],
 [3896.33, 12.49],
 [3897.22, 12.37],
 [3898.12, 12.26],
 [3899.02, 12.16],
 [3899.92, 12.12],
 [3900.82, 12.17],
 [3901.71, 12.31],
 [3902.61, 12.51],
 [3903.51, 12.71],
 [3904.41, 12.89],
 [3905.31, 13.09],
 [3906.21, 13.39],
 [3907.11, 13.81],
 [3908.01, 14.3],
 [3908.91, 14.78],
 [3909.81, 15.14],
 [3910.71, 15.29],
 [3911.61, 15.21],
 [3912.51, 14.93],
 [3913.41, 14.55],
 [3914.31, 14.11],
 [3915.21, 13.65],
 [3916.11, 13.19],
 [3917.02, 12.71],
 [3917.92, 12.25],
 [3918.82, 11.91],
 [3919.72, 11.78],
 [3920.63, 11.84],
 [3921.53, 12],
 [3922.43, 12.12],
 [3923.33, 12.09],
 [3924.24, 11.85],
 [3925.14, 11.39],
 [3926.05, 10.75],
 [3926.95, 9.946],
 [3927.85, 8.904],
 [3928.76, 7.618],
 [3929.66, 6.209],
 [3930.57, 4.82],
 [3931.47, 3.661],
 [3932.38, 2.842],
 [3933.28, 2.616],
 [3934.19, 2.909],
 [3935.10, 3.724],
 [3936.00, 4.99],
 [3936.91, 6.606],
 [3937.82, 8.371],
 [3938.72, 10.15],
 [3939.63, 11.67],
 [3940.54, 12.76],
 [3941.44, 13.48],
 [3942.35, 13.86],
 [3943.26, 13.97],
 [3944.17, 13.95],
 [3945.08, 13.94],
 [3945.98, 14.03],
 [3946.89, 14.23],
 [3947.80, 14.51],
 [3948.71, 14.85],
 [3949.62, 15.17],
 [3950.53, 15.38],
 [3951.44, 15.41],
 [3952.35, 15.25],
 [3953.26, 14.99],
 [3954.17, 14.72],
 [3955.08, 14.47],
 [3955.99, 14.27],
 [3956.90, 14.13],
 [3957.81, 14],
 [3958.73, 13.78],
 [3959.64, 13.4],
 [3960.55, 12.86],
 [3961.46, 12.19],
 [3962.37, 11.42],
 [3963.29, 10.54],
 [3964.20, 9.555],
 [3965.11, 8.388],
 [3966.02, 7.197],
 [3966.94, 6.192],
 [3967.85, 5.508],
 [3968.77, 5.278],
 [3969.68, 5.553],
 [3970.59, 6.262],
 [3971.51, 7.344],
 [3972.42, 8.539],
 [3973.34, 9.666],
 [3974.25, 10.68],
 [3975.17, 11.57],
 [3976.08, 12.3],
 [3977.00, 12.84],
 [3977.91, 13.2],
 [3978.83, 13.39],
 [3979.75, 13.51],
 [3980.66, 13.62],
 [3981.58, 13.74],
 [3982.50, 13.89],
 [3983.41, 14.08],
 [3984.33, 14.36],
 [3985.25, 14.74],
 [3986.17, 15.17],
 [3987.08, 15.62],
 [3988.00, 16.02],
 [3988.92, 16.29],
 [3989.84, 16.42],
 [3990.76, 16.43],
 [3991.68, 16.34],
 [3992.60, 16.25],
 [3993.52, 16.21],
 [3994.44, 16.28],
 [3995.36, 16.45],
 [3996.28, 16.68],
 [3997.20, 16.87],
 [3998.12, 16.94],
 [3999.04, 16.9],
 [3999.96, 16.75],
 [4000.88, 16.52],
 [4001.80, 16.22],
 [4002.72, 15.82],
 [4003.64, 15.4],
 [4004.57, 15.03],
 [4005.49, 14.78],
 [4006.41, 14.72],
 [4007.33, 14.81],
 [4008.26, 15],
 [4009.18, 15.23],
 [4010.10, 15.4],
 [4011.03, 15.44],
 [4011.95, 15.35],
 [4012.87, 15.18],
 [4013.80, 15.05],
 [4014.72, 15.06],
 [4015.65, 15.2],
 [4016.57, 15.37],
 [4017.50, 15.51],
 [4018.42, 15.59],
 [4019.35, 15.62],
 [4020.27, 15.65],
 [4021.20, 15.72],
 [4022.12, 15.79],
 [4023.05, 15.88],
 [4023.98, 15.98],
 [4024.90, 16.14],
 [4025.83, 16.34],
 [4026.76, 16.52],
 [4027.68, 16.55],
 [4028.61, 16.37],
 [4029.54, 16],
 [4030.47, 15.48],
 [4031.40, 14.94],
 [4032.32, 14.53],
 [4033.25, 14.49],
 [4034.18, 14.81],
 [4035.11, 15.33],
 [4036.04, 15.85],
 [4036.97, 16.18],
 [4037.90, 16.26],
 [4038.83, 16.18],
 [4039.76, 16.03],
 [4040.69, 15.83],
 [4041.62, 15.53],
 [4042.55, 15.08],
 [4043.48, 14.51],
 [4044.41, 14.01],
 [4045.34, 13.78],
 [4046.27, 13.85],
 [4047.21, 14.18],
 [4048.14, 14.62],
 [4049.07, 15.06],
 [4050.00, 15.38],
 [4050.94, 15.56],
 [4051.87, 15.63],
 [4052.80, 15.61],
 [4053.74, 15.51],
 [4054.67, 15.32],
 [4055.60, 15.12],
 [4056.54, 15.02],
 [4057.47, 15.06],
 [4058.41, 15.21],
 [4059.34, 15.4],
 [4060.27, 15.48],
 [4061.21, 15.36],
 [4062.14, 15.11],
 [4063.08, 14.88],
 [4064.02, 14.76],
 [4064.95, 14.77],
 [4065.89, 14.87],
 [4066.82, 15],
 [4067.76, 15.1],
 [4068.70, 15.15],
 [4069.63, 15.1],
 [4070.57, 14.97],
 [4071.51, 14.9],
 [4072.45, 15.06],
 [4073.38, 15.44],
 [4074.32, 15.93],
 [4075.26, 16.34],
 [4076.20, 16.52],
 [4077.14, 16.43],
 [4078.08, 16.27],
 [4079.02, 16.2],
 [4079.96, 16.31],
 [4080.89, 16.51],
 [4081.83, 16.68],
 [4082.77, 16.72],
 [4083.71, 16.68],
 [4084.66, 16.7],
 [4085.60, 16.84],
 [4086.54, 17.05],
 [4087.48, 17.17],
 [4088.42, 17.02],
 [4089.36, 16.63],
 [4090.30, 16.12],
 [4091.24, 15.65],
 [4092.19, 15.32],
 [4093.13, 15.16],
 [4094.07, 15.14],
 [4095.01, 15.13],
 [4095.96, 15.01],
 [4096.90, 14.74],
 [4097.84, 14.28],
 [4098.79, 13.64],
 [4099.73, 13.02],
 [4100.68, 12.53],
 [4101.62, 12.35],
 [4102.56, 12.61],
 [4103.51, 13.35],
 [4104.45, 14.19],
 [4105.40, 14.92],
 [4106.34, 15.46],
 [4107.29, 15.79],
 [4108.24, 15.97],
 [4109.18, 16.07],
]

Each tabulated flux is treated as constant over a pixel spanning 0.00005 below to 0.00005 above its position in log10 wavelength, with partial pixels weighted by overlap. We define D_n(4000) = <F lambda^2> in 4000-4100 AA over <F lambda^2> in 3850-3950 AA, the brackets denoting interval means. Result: 1.35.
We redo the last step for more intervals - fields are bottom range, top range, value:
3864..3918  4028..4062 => 1.22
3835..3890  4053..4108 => 1.28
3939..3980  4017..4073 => 1.34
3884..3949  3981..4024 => 1.41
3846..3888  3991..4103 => 1.22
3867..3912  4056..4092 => 1.30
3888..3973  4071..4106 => 1.46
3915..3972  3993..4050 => 1.51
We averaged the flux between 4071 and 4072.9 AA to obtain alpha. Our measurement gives 14.9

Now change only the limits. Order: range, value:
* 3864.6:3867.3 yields 15.7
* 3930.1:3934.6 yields 3.38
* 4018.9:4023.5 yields 15.7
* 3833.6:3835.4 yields 8.99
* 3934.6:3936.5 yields 4.37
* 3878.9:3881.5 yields 13.6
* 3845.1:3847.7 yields 15.9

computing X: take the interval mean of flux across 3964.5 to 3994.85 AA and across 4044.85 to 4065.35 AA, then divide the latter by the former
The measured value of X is 1.2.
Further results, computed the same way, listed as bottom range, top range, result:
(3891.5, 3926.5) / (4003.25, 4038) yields 1.20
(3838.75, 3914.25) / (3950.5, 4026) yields 1.02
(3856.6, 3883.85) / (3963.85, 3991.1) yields 0.82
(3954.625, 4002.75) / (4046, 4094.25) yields 1.20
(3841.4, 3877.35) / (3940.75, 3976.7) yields 0.83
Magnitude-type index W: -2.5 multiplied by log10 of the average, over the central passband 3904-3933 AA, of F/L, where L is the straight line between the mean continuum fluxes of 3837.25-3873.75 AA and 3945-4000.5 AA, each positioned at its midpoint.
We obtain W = 0.166 mag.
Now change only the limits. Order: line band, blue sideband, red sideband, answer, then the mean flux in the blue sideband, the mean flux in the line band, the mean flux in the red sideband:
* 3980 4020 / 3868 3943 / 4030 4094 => -0.11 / 11.9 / 15.5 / 15.5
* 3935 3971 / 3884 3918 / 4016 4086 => 0.19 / 13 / 11.6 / 15.5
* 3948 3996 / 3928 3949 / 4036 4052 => -0.15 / 9.34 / 12.8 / 15.2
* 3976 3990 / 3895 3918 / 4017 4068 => 0.01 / 13.4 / 14.3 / 15.4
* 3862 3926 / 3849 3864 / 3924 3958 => -0.08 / 13.5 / 13.3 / 10.9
